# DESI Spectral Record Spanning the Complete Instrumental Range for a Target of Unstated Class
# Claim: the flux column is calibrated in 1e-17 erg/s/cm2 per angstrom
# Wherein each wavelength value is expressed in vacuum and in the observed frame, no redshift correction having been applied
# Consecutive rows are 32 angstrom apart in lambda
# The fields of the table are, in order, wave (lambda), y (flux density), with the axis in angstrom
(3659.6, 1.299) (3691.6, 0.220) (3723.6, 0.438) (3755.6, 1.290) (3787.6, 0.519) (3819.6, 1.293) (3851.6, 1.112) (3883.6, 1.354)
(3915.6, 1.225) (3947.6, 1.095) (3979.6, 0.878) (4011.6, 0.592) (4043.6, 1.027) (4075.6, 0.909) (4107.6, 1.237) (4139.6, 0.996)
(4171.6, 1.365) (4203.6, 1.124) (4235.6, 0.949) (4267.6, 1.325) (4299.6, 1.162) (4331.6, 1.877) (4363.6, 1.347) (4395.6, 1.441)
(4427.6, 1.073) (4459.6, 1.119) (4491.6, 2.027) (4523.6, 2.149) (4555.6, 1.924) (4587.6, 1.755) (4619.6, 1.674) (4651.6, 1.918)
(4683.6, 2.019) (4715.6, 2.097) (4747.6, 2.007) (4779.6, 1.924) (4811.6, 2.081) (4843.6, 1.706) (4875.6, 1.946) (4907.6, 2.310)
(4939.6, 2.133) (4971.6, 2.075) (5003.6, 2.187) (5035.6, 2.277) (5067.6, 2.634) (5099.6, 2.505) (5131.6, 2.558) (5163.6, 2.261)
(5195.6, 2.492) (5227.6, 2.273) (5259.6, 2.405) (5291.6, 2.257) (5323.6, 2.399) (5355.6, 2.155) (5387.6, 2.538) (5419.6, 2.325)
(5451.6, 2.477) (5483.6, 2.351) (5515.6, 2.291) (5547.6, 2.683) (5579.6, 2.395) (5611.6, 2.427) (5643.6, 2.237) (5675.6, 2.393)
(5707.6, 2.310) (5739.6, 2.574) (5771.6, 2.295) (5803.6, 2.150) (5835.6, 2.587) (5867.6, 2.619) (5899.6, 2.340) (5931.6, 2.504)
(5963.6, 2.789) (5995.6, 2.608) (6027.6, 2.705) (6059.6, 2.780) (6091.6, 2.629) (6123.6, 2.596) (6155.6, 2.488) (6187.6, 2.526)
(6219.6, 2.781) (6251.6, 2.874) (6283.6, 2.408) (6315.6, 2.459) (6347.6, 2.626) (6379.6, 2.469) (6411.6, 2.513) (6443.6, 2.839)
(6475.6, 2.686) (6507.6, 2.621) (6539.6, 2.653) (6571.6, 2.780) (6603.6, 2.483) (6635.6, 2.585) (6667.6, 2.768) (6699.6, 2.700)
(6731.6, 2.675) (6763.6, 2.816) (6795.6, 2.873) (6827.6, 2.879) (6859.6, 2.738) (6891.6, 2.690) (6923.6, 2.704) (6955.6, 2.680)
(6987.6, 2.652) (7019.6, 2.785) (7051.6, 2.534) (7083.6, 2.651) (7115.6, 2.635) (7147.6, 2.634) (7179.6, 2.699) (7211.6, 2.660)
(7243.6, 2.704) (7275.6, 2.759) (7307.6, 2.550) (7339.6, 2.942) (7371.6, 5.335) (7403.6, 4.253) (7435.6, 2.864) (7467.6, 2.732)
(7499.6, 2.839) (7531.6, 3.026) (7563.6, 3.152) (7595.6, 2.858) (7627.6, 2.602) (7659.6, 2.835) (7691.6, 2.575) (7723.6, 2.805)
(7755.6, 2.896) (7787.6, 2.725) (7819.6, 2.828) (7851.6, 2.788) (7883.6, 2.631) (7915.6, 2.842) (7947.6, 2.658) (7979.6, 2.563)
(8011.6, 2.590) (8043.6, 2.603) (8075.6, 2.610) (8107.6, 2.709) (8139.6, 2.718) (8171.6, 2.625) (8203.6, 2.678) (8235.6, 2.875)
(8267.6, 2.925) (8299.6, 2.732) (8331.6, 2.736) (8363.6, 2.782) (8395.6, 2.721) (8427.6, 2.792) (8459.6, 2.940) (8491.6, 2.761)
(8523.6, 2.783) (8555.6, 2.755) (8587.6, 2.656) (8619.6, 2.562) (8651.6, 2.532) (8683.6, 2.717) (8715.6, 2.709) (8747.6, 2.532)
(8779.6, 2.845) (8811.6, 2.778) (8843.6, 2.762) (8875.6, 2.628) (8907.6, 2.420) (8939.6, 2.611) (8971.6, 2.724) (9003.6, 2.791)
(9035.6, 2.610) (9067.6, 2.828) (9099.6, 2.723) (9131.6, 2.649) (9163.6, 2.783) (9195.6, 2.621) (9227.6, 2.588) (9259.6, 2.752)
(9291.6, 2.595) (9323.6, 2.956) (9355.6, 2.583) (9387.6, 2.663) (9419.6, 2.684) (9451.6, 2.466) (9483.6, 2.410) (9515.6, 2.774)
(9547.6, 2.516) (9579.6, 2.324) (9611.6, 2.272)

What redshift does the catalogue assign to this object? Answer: 0.123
